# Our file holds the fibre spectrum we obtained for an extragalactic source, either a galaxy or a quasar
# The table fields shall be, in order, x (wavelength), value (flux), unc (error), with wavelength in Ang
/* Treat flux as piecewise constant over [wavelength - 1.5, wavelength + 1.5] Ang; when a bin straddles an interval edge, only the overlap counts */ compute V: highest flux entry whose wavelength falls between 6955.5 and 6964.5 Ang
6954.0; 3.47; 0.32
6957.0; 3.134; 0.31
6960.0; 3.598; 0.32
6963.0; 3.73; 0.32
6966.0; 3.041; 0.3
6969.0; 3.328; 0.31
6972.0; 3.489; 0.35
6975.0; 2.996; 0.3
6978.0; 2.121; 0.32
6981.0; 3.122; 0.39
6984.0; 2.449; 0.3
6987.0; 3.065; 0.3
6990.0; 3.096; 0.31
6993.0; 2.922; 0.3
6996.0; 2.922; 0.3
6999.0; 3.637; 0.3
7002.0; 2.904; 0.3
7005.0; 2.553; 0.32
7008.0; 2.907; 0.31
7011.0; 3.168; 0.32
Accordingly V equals 3.73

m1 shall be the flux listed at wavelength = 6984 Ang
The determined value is 2.449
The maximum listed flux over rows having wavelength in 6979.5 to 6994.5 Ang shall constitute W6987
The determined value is 3.122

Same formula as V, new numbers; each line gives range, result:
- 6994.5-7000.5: 3.637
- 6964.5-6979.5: 3.489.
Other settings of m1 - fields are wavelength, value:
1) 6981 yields 3.122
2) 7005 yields 2.553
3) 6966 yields 3.041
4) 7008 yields 2.907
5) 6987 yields 3.065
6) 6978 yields 2.121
